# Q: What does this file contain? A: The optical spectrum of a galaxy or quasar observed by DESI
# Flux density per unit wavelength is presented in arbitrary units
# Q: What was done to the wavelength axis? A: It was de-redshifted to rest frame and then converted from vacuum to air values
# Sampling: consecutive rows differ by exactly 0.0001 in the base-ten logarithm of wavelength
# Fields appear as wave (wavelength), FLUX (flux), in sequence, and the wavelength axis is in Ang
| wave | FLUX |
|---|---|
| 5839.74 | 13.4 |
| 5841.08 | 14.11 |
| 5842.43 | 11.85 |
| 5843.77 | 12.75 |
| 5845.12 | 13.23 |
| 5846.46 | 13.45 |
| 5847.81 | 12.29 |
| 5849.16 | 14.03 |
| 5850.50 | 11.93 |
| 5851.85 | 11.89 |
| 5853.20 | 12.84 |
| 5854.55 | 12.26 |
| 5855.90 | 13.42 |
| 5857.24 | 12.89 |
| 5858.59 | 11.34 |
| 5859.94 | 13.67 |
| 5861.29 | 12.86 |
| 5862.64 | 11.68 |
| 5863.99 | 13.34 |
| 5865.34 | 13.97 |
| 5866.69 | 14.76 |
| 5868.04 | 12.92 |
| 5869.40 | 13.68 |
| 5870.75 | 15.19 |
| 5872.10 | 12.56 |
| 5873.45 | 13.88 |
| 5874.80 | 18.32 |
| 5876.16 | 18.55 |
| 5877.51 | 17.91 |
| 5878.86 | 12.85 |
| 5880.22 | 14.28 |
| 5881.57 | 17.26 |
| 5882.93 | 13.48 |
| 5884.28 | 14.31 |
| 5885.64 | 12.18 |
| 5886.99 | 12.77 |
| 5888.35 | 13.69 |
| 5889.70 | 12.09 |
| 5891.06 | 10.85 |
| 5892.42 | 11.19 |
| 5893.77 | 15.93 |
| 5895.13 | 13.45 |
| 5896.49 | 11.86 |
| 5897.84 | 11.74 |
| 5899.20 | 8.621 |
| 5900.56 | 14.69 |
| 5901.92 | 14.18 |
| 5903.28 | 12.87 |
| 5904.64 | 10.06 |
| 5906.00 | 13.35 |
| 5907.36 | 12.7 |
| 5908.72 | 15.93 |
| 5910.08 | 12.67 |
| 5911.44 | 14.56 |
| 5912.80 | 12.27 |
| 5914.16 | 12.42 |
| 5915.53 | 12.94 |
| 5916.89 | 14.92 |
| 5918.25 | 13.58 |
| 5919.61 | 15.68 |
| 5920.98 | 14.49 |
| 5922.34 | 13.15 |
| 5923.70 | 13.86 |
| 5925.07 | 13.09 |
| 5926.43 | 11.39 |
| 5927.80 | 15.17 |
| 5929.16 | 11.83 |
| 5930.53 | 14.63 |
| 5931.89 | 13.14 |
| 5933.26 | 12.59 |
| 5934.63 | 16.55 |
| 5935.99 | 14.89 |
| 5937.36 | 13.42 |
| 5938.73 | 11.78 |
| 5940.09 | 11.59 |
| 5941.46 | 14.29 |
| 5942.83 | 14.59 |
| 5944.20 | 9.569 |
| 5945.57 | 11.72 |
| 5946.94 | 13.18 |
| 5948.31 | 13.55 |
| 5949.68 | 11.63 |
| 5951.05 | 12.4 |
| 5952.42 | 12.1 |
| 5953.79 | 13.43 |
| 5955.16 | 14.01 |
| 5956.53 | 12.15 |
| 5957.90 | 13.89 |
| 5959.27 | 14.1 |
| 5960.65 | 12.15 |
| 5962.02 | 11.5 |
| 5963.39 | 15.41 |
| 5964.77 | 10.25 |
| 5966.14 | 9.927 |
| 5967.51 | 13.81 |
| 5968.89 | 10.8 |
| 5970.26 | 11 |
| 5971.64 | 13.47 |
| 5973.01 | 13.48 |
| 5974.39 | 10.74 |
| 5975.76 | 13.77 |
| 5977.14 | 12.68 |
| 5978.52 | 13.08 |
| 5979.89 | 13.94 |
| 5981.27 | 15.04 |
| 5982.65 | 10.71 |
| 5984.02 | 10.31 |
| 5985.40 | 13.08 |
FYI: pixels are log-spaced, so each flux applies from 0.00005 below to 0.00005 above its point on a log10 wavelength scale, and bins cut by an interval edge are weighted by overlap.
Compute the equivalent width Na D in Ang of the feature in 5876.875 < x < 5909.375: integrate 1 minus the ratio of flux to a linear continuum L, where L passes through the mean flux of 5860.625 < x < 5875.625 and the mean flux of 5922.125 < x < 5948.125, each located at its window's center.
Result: 1.0 Ang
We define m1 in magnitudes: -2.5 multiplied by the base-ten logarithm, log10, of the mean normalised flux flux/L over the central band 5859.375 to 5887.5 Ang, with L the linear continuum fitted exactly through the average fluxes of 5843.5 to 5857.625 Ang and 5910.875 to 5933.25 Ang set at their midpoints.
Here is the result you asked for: -0.10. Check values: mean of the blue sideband 12.8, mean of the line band 14.3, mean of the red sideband 13.5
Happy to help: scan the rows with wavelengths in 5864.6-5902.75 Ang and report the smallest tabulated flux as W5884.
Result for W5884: 8.621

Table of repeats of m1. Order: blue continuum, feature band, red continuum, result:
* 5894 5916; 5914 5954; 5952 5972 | -0.05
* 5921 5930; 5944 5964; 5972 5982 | 0.04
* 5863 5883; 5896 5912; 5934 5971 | 0.10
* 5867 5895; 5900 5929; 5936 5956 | 0.00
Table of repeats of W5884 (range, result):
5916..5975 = 9.569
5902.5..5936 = 10.06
